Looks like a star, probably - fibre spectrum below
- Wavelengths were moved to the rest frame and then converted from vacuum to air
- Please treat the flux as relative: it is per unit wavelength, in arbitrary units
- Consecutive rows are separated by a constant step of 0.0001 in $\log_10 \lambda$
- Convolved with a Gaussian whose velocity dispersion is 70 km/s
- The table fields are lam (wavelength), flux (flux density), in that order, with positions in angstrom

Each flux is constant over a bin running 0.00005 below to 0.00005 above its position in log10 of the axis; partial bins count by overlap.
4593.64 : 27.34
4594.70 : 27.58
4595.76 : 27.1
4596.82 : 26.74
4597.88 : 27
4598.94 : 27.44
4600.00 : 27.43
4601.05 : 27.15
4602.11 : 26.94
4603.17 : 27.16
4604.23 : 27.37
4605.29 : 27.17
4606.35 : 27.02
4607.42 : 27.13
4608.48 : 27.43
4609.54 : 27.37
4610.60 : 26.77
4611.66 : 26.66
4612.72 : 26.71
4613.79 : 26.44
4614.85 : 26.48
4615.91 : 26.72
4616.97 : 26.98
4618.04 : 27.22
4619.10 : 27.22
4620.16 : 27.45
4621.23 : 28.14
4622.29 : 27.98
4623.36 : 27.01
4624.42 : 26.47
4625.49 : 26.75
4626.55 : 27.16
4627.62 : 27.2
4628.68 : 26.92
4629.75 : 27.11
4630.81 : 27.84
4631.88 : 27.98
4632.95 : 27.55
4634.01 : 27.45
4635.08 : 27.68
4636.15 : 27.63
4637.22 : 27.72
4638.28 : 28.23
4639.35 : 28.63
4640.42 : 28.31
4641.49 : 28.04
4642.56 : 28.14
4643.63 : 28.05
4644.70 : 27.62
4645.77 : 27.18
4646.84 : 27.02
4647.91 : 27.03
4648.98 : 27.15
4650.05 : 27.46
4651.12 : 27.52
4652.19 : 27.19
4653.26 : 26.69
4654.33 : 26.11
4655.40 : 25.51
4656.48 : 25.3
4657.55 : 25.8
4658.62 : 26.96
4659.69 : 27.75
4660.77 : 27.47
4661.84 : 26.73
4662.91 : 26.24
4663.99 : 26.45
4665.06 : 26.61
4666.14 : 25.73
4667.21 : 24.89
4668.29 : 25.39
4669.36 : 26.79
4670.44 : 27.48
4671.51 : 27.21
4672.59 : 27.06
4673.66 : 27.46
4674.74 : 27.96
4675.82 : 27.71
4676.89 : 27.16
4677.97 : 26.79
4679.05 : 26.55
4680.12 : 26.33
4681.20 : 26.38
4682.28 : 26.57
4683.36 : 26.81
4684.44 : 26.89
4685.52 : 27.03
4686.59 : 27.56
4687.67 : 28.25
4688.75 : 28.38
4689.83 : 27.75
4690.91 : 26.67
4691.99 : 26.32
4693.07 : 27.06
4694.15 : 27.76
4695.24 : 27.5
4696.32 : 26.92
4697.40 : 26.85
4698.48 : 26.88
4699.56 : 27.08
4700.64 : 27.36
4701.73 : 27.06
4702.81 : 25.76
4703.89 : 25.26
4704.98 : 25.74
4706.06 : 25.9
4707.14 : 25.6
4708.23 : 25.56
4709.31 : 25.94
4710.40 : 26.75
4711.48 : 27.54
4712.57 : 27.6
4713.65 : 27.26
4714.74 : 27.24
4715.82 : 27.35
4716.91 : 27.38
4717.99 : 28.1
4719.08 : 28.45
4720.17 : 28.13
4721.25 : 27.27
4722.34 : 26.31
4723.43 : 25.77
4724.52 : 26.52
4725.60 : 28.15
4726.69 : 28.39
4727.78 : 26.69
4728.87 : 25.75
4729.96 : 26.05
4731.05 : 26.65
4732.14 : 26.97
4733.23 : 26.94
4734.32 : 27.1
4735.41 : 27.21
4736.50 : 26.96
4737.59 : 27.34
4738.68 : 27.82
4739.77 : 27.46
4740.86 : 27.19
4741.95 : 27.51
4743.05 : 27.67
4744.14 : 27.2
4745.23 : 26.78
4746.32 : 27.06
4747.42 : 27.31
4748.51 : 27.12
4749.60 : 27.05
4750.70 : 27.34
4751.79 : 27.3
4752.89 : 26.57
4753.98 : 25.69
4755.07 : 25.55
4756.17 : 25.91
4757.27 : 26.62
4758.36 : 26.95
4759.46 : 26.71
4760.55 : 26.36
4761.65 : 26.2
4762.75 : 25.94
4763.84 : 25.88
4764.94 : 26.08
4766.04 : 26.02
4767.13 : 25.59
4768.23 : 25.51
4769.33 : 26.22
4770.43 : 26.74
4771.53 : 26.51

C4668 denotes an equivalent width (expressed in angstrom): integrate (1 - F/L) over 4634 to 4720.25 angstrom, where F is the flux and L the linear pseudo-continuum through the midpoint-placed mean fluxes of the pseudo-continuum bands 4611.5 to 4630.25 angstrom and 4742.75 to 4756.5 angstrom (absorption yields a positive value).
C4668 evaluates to -0.2 angstrom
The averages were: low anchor 27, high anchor 26.8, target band 27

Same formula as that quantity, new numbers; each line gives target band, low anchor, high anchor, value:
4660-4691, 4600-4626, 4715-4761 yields 0.2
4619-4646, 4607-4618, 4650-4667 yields -0.9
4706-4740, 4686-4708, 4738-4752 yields 0.1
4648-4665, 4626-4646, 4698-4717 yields 0.4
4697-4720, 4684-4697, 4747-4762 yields 0.3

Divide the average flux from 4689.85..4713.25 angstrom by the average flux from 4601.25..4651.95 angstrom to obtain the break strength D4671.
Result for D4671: 0.97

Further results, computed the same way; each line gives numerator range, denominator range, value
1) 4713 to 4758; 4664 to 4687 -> 1.01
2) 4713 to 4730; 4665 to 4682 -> 1.02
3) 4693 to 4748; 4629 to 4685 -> 1.00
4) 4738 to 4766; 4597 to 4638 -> 0.98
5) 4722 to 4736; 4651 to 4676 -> 1.01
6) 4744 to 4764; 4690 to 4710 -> 1.00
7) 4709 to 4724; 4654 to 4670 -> 1.04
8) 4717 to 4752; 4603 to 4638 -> 1.00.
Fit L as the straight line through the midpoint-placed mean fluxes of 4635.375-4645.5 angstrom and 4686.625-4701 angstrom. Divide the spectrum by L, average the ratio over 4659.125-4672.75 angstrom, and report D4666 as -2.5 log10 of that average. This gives 0.043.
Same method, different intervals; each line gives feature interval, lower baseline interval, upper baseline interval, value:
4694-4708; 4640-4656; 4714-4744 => 0.03 mag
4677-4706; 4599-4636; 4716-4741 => 0.01 mag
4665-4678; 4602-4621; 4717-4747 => 0.01 mag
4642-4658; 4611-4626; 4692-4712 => 0.00 mag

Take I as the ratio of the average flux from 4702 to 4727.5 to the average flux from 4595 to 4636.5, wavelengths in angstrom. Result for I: 0.99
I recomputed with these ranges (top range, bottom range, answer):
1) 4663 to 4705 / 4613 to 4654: 0.98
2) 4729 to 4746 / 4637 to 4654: 0.98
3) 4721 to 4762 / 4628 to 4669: 0.99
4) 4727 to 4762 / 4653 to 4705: 1.00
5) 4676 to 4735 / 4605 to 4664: 0.99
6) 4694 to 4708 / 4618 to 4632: 0.97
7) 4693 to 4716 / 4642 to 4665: 0.99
